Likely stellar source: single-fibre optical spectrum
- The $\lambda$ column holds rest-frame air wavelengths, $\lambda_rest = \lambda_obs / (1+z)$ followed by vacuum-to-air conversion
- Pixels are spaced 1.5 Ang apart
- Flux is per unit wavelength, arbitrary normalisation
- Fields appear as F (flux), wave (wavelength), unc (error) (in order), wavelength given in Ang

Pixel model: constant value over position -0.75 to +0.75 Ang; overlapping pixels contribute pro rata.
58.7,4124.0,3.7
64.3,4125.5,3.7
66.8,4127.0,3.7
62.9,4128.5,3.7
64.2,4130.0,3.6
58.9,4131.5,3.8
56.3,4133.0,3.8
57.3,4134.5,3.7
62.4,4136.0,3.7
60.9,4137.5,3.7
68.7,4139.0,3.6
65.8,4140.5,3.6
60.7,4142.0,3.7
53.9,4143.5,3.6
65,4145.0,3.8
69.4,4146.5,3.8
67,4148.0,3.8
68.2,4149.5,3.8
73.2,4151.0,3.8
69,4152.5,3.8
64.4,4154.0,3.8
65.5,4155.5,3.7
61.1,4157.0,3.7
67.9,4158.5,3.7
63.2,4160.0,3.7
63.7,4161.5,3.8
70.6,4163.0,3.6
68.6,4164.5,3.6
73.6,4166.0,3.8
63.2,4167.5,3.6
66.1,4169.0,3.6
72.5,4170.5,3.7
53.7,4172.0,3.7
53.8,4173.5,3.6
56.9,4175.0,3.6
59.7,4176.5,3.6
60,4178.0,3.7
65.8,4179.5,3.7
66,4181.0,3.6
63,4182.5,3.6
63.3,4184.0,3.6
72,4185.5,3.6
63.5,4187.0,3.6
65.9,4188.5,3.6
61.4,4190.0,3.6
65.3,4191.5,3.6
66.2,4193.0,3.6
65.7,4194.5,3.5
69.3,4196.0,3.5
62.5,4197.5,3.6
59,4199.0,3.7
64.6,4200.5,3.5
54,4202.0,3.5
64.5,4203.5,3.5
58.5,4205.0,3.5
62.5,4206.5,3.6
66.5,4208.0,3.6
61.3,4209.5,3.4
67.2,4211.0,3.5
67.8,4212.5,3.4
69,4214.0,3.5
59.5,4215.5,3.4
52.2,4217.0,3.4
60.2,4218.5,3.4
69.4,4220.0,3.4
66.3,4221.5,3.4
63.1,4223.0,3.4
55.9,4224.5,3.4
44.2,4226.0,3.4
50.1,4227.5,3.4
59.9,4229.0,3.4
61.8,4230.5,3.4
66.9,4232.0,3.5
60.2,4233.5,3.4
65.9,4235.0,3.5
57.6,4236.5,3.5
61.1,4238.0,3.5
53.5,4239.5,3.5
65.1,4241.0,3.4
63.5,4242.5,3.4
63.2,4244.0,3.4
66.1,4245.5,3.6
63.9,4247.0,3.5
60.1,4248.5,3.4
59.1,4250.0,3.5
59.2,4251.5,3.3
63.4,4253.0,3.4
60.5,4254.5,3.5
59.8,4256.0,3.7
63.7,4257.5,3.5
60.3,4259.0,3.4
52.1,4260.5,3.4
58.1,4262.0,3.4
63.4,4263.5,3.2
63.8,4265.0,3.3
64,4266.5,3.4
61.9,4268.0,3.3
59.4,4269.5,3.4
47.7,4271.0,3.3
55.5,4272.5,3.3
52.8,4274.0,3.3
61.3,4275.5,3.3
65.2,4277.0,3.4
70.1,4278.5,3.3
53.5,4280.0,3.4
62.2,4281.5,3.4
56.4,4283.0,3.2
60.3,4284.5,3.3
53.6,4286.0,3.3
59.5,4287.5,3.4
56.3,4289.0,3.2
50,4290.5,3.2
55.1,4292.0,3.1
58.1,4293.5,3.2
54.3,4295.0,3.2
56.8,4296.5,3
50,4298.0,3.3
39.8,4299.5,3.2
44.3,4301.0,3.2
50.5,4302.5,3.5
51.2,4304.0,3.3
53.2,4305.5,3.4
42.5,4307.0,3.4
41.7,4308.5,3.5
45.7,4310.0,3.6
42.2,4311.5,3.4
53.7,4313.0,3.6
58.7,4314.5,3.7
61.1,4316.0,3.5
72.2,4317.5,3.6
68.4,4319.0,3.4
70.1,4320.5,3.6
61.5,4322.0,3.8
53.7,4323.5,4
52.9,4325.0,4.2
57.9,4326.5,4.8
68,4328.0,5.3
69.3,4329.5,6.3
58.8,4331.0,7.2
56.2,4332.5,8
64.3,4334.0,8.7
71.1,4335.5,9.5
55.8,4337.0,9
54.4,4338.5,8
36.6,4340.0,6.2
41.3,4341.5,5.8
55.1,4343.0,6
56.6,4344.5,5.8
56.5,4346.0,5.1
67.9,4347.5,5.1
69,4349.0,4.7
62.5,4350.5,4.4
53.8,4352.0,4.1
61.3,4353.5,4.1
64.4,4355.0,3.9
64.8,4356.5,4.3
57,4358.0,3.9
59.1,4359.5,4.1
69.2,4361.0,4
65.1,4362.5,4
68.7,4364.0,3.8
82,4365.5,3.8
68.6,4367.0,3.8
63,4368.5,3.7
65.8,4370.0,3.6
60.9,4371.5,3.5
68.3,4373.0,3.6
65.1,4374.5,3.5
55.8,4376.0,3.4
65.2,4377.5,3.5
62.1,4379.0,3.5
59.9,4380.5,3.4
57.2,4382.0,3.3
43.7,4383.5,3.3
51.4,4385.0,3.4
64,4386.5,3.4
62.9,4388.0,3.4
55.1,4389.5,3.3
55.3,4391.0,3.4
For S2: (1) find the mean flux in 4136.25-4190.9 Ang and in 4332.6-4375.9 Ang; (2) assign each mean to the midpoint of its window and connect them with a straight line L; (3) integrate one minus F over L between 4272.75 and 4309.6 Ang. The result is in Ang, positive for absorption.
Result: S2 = 5.0 Ang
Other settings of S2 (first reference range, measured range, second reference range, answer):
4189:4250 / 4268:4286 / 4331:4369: 0.86 Ang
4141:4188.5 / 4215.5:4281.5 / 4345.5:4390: 3.74 Ang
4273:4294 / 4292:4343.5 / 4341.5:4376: 4.62 Ang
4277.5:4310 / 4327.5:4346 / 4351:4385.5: 0.41 Ang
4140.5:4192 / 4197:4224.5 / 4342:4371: 0.80 Ang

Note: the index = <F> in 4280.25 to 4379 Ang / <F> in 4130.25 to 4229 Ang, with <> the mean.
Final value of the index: 0.92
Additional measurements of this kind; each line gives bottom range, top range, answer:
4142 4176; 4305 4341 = 0.88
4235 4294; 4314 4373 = 1.04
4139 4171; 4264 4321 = 0.84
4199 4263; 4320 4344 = 0.95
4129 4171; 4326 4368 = 0.94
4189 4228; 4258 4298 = 0.94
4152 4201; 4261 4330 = 0.88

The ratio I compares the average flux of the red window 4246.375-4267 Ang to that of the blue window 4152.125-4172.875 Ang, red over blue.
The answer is 0.92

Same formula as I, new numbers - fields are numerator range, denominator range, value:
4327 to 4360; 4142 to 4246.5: 0.94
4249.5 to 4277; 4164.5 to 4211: 0.94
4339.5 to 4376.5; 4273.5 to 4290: 1.04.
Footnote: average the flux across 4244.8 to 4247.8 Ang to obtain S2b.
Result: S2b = 64.9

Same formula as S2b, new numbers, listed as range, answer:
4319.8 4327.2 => 59.2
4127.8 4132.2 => 62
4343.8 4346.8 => 56.7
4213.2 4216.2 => 64.4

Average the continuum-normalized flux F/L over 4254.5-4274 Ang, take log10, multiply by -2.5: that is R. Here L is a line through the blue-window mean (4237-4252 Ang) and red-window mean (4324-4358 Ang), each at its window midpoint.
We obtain 0.04 mag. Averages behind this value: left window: 61.5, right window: 58.9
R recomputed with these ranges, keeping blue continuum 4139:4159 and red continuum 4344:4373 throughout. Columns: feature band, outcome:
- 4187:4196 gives 0.00 mag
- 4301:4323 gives 0.18 mag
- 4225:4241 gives 0.12 mag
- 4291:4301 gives 0.24 mag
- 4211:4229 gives 0.09 mag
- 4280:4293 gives 0.15 mag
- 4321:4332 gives 0.07 mag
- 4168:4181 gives 0.07 mag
